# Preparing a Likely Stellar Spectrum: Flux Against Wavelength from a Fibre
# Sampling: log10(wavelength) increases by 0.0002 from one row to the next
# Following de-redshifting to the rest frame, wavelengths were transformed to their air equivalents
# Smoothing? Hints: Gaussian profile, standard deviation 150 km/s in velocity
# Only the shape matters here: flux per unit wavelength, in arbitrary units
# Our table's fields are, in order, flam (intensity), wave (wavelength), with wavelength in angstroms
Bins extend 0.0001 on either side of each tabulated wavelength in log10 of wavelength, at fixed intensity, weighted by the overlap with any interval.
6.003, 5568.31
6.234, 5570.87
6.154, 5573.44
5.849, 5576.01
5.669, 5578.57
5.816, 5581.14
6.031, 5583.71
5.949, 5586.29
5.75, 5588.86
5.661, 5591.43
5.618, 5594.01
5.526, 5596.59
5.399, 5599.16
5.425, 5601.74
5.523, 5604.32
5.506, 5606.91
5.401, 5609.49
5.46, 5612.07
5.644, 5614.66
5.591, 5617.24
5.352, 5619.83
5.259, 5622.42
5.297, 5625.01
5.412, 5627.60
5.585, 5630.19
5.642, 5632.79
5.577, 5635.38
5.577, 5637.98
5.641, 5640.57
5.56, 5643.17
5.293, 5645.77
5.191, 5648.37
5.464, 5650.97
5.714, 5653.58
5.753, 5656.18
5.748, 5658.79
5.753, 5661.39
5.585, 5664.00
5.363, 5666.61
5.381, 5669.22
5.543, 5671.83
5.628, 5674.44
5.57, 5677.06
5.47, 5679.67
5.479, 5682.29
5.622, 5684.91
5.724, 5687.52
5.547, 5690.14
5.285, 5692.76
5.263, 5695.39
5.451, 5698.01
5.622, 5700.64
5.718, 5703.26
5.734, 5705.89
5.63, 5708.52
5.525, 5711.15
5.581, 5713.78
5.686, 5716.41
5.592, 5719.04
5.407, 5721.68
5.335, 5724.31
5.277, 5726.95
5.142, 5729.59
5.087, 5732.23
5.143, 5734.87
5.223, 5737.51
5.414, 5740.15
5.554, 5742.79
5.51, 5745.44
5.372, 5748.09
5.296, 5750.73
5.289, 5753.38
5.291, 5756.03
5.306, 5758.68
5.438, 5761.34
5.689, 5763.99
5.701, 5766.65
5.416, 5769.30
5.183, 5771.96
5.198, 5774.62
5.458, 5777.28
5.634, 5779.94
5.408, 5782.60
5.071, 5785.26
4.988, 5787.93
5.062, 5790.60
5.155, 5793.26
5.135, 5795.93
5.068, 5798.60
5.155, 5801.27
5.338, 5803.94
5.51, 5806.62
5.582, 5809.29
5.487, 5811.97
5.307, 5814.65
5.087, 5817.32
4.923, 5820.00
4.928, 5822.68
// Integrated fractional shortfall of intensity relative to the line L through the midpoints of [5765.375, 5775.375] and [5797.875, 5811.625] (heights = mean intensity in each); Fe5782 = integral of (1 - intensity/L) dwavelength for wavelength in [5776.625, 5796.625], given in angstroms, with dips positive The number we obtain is 0.5 angstroms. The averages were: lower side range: 5.38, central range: 5.24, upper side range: 5.35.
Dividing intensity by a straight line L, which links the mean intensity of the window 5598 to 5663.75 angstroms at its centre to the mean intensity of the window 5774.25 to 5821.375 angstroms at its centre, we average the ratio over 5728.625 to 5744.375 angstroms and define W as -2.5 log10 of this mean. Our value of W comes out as 0.02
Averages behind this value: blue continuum 5.51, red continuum 5.26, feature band 5.27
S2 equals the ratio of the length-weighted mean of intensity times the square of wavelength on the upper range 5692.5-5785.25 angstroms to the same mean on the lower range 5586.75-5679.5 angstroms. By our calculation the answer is 1.0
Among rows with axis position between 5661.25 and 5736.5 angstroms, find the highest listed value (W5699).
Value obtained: 5.753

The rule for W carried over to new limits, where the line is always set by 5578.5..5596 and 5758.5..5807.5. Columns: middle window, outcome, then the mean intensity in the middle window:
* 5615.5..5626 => 0.06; 5.39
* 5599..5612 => 0.05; 5.46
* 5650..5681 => 0.00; 5.58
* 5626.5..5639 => 0.02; 5.56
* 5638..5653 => 0.04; 5.46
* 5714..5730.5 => 0.01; 5.42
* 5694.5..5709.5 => -0.01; 5.58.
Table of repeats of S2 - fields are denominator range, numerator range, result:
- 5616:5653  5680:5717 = 1.04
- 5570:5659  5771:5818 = 1.00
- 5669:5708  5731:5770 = 0.99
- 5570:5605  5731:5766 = 0.99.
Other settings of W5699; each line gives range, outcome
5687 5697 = 5.724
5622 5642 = 5.642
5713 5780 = 5.701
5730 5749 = 5.554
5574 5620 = 6.031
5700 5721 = 5.734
